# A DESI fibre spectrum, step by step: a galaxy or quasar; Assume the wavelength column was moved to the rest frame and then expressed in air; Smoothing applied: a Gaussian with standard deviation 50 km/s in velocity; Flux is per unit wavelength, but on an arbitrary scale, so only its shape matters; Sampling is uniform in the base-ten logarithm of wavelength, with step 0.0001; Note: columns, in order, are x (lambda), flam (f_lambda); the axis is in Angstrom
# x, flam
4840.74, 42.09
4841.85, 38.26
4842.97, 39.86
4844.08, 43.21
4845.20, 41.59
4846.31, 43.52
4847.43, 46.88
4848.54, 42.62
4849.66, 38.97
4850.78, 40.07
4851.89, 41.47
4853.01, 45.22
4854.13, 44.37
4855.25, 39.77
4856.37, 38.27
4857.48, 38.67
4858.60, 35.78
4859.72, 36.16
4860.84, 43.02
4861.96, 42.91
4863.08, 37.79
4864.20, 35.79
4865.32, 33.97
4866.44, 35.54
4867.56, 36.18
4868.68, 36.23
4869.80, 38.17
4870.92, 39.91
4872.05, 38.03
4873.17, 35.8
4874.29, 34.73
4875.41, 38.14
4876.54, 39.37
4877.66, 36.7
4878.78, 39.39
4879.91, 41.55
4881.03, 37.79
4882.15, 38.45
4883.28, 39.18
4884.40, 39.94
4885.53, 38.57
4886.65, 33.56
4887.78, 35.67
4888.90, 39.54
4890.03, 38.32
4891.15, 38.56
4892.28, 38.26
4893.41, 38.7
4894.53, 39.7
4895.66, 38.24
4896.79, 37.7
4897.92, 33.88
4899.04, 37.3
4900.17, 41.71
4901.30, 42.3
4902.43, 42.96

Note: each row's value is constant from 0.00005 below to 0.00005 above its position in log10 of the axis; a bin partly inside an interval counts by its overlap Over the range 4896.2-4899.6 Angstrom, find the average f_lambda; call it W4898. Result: 36.3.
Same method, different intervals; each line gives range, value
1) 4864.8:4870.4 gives 36.1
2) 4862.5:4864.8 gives 36.8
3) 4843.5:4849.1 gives 43.6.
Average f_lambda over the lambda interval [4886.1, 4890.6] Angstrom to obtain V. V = 36.8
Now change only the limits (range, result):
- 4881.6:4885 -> 39.1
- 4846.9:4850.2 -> 42.8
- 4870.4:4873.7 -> 37.8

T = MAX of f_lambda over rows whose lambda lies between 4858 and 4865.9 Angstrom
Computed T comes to 43.02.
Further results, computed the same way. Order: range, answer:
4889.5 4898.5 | 39.7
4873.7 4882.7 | 41.55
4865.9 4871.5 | 39.91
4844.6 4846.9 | 43.52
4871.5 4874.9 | 38.03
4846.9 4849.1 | 46.88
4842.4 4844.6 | 43.21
